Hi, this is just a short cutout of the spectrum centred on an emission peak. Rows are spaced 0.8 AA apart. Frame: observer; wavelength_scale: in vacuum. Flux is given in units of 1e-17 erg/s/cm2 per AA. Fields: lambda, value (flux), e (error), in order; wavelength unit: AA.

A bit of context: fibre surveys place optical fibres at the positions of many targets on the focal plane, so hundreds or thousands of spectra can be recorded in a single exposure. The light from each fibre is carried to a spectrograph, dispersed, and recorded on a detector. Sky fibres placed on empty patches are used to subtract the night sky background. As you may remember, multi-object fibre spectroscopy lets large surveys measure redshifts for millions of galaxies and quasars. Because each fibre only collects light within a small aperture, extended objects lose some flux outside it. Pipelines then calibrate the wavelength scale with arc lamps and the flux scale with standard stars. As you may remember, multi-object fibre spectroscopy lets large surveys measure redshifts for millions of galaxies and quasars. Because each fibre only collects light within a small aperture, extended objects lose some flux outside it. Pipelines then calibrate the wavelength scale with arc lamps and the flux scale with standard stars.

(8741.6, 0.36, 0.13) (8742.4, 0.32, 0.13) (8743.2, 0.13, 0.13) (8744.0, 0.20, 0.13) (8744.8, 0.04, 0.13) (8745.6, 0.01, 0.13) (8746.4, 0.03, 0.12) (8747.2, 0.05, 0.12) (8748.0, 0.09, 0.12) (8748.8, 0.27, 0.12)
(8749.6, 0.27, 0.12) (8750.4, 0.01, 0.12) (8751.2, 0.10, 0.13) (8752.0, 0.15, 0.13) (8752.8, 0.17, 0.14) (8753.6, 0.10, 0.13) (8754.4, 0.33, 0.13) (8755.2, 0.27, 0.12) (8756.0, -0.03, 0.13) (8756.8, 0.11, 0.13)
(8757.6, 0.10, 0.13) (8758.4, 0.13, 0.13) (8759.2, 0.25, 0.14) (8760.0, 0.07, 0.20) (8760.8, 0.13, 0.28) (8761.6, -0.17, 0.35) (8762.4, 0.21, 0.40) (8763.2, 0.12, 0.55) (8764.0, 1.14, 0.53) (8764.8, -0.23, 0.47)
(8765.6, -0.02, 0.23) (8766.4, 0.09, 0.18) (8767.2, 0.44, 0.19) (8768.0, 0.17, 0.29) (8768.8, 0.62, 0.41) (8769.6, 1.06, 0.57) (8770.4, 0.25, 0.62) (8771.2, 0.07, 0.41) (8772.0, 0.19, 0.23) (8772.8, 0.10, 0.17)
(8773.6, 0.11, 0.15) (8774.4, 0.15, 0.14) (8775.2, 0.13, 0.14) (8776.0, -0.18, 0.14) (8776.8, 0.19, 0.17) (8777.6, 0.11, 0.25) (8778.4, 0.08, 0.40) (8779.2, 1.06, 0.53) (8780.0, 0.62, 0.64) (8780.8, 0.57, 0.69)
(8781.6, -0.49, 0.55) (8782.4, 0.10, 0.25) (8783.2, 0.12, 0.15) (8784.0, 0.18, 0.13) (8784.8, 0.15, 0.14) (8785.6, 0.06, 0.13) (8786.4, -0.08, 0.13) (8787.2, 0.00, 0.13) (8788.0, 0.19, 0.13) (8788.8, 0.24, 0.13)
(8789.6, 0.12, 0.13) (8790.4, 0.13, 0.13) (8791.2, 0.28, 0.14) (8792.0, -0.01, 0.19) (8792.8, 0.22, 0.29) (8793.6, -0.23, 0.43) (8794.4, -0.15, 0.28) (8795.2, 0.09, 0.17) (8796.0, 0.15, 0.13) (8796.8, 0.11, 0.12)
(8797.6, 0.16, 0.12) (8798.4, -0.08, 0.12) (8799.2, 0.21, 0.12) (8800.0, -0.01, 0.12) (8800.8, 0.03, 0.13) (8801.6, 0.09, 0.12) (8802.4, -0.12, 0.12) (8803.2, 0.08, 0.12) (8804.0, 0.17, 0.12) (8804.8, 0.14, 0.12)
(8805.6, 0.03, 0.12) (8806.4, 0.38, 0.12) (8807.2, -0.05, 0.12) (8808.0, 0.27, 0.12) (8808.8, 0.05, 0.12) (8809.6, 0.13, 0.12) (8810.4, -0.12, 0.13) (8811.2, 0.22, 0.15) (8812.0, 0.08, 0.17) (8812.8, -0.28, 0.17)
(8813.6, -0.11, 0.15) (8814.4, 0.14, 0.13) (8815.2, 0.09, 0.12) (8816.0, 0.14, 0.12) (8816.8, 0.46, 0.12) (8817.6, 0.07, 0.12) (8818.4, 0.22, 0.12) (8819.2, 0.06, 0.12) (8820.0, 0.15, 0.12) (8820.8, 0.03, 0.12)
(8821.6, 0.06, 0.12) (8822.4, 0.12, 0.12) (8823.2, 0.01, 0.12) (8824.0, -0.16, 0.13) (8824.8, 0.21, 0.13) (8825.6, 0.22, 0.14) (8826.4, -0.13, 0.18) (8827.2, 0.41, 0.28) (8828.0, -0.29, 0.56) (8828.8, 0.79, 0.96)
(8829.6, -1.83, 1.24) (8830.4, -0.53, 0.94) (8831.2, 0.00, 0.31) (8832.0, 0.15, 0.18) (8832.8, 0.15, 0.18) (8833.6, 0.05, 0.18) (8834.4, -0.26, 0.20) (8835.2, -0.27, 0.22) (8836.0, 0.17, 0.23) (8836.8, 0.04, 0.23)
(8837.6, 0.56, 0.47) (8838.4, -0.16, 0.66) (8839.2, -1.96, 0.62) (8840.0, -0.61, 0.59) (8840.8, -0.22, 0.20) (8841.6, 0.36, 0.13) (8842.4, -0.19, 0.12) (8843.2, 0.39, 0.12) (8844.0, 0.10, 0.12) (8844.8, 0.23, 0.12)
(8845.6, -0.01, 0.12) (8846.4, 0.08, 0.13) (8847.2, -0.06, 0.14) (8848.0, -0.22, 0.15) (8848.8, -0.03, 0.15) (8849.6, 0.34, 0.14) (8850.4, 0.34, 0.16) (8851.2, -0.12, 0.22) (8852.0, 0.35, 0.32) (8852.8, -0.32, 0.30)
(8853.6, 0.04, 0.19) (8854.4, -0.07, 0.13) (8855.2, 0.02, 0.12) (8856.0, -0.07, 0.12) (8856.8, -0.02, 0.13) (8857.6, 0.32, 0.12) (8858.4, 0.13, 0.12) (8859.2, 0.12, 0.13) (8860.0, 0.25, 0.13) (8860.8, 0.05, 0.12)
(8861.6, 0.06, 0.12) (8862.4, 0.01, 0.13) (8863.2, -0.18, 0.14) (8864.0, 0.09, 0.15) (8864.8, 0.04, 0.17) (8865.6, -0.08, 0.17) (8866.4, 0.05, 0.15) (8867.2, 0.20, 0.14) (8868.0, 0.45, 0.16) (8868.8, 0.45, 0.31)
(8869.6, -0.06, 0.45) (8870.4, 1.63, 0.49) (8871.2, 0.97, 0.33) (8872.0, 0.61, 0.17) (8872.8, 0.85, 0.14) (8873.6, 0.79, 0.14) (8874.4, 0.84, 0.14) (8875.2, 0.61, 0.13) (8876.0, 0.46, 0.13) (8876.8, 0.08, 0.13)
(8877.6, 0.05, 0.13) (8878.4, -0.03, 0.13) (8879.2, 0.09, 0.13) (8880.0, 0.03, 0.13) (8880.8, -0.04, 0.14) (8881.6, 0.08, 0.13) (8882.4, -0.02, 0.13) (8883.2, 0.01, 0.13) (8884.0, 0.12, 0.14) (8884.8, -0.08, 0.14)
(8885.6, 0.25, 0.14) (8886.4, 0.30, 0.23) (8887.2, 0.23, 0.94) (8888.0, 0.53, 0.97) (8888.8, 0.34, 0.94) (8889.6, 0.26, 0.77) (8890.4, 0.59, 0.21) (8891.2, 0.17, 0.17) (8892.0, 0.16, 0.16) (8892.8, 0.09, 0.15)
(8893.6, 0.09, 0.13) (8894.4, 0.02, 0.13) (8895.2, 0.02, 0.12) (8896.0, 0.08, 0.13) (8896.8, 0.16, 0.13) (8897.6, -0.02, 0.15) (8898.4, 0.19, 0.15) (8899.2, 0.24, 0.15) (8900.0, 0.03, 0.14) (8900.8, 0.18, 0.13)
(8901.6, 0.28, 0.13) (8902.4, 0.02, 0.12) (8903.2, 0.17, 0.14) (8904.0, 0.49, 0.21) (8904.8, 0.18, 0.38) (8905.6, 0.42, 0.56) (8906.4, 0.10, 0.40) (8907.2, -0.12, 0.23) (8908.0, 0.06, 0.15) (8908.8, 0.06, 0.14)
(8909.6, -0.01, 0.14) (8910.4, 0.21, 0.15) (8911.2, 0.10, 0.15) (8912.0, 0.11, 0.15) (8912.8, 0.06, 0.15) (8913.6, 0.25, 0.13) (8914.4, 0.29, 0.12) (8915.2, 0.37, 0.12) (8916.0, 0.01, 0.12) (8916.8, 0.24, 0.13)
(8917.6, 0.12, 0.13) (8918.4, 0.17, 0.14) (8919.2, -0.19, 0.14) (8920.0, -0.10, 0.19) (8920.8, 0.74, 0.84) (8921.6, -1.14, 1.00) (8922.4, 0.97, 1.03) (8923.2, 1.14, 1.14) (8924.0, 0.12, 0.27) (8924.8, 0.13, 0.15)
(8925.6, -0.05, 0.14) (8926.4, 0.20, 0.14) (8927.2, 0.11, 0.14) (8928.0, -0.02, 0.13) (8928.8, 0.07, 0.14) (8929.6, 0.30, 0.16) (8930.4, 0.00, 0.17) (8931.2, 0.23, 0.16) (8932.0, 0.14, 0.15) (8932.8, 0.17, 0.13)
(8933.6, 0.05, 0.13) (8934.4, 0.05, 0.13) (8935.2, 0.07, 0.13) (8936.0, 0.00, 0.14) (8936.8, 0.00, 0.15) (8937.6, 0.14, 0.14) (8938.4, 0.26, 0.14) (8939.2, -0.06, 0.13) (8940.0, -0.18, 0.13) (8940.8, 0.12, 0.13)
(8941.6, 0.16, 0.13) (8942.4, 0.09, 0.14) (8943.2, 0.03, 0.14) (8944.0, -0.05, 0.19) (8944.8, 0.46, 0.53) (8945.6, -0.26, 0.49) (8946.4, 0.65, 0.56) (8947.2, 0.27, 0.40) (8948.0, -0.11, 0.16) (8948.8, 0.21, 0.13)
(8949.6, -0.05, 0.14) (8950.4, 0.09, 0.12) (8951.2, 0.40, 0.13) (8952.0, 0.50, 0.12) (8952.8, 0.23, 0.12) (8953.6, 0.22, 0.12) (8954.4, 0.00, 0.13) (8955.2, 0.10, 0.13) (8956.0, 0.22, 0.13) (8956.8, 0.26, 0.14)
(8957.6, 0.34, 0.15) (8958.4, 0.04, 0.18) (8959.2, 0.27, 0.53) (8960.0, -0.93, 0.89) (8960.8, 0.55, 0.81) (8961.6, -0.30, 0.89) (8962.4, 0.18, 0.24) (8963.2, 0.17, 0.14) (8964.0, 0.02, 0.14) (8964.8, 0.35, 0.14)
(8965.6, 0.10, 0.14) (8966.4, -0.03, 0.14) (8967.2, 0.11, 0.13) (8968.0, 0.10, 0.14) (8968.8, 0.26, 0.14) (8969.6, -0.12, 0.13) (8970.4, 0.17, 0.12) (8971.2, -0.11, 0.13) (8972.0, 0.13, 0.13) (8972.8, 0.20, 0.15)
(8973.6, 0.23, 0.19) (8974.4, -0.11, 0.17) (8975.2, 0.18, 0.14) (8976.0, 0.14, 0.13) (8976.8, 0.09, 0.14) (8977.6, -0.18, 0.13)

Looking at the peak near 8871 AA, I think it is H-beta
